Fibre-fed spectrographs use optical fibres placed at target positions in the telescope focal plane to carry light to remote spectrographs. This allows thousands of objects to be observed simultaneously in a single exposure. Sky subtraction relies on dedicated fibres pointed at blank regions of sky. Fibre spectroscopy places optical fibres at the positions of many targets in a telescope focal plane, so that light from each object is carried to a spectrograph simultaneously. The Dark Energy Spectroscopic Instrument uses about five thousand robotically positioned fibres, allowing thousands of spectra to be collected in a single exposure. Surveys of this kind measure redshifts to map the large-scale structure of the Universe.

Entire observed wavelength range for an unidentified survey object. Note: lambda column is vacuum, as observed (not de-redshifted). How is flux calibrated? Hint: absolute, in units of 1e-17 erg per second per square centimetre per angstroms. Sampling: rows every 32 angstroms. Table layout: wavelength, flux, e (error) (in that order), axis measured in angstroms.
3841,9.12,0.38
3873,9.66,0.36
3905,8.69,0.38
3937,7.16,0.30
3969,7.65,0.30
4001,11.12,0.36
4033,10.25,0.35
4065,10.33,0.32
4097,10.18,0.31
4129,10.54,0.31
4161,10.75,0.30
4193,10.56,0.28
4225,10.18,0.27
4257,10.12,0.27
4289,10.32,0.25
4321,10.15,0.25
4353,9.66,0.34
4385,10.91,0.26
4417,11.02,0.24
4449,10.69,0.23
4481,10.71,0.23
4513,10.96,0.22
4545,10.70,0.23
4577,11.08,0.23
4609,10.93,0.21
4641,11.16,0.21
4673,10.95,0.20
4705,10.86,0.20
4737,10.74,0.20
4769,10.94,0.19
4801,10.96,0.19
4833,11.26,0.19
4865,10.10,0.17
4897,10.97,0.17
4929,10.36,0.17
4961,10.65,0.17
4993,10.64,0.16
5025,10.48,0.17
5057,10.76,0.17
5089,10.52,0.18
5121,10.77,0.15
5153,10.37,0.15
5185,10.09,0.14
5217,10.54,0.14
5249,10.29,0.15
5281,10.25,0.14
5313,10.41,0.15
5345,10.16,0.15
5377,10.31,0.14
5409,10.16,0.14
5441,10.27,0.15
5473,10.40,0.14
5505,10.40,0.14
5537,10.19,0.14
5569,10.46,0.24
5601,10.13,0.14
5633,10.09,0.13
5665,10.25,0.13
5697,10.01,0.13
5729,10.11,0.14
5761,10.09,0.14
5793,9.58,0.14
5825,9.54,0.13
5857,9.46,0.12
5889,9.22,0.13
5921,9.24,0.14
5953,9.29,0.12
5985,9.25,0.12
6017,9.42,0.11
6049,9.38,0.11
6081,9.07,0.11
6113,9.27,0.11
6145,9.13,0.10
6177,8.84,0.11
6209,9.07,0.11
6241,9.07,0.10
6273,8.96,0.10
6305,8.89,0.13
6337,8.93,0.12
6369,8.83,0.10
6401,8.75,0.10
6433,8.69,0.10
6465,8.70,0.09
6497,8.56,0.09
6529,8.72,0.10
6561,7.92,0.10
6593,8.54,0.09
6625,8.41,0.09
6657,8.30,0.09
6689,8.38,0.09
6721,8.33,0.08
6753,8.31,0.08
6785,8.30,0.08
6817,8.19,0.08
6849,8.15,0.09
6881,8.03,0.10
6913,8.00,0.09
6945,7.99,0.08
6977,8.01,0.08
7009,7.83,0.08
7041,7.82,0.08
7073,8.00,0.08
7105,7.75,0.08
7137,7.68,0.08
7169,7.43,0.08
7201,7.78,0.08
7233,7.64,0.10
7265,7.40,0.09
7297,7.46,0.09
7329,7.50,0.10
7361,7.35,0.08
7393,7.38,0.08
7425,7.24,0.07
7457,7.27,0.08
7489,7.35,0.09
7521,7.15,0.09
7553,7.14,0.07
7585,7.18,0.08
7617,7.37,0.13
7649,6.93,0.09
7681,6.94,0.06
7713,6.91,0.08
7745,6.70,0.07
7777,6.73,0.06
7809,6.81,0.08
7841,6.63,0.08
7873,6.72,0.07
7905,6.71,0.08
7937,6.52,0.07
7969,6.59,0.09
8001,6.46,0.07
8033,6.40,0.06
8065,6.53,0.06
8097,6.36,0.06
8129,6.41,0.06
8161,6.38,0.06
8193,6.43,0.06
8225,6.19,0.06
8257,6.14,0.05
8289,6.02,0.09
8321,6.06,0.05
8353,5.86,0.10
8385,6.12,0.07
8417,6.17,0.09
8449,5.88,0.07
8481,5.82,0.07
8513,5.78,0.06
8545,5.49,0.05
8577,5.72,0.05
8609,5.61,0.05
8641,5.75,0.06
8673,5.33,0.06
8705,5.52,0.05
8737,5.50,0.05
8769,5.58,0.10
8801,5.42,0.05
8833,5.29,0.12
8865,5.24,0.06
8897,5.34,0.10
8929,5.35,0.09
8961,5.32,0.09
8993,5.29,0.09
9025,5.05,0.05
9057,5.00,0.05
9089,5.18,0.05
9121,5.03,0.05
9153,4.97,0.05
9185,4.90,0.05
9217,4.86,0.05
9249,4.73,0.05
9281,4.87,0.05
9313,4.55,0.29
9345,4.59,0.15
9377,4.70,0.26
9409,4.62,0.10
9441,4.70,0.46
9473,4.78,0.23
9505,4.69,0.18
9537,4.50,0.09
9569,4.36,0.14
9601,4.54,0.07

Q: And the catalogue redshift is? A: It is 0.00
